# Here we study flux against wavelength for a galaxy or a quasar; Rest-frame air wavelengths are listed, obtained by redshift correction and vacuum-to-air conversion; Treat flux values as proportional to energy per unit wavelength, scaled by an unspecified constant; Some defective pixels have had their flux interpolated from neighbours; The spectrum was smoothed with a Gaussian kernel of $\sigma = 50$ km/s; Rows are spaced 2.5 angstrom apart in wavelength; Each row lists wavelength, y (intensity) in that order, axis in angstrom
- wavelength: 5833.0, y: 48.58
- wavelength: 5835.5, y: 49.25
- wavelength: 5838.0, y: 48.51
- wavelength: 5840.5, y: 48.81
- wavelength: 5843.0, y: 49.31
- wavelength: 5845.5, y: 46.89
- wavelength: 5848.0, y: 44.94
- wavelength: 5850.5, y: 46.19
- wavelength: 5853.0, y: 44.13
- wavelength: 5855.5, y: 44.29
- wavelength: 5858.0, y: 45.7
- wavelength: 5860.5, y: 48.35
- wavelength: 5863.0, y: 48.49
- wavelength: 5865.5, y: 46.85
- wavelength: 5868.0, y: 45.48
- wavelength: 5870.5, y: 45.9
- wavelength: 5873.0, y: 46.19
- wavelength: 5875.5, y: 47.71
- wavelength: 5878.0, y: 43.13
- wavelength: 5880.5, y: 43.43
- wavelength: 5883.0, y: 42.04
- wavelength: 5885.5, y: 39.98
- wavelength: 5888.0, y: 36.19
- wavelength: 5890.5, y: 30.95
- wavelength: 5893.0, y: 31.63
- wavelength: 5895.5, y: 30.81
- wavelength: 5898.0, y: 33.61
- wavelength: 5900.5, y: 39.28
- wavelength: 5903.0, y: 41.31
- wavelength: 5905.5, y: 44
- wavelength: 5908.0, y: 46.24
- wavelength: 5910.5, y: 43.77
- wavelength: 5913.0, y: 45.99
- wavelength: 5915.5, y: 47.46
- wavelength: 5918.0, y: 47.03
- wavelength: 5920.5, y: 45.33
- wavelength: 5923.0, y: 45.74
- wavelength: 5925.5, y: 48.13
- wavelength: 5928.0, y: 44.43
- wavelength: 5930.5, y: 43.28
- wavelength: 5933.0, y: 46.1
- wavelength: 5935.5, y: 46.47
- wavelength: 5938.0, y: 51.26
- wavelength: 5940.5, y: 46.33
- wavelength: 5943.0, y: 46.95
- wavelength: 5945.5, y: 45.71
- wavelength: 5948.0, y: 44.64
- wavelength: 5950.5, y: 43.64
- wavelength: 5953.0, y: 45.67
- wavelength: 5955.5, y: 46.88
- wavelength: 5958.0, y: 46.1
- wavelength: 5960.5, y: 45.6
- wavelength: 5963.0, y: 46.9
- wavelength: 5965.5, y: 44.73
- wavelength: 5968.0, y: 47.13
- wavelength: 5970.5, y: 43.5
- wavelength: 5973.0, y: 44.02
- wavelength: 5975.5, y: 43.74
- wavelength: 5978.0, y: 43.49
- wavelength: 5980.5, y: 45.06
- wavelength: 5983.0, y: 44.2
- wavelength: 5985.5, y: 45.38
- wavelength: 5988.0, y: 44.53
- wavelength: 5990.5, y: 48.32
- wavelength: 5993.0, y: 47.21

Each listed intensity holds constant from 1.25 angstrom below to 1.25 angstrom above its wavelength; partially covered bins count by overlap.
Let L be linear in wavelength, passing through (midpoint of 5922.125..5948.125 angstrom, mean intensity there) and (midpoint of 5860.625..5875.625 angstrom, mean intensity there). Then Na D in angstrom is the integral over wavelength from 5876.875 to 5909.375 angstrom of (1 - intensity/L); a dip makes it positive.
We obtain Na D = 5.6 angstrom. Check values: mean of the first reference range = 46.8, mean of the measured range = 38.7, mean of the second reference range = 46.4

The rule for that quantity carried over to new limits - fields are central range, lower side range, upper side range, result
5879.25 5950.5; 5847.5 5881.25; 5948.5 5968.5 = 4.6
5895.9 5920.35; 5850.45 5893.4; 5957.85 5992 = 0.6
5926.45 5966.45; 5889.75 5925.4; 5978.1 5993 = -2.4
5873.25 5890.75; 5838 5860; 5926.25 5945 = 1.9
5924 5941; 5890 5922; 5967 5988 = -1.8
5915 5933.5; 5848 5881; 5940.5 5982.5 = -0.2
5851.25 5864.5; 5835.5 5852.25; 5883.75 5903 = -0.7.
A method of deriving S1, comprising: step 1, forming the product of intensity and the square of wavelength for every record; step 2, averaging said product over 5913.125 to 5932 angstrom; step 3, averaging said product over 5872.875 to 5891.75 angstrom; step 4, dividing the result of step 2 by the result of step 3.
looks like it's 1.14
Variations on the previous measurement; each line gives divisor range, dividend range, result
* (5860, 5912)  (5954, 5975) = 1.12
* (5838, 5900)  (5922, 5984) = 1.09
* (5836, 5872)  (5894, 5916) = 0.89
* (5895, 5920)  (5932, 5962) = 1.11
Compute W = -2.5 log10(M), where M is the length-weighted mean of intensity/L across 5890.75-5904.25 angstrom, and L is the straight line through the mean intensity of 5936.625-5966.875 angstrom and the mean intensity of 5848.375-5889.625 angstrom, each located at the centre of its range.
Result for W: 0.28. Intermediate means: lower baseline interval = 44.5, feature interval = 35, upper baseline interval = 46.2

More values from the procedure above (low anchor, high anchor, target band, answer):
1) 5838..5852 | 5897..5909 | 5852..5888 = -0.006 mag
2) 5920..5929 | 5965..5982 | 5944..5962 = -0.009 mag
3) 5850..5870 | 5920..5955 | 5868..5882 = 0.022 mag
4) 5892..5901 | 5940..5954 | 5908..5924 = -0.204 mag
